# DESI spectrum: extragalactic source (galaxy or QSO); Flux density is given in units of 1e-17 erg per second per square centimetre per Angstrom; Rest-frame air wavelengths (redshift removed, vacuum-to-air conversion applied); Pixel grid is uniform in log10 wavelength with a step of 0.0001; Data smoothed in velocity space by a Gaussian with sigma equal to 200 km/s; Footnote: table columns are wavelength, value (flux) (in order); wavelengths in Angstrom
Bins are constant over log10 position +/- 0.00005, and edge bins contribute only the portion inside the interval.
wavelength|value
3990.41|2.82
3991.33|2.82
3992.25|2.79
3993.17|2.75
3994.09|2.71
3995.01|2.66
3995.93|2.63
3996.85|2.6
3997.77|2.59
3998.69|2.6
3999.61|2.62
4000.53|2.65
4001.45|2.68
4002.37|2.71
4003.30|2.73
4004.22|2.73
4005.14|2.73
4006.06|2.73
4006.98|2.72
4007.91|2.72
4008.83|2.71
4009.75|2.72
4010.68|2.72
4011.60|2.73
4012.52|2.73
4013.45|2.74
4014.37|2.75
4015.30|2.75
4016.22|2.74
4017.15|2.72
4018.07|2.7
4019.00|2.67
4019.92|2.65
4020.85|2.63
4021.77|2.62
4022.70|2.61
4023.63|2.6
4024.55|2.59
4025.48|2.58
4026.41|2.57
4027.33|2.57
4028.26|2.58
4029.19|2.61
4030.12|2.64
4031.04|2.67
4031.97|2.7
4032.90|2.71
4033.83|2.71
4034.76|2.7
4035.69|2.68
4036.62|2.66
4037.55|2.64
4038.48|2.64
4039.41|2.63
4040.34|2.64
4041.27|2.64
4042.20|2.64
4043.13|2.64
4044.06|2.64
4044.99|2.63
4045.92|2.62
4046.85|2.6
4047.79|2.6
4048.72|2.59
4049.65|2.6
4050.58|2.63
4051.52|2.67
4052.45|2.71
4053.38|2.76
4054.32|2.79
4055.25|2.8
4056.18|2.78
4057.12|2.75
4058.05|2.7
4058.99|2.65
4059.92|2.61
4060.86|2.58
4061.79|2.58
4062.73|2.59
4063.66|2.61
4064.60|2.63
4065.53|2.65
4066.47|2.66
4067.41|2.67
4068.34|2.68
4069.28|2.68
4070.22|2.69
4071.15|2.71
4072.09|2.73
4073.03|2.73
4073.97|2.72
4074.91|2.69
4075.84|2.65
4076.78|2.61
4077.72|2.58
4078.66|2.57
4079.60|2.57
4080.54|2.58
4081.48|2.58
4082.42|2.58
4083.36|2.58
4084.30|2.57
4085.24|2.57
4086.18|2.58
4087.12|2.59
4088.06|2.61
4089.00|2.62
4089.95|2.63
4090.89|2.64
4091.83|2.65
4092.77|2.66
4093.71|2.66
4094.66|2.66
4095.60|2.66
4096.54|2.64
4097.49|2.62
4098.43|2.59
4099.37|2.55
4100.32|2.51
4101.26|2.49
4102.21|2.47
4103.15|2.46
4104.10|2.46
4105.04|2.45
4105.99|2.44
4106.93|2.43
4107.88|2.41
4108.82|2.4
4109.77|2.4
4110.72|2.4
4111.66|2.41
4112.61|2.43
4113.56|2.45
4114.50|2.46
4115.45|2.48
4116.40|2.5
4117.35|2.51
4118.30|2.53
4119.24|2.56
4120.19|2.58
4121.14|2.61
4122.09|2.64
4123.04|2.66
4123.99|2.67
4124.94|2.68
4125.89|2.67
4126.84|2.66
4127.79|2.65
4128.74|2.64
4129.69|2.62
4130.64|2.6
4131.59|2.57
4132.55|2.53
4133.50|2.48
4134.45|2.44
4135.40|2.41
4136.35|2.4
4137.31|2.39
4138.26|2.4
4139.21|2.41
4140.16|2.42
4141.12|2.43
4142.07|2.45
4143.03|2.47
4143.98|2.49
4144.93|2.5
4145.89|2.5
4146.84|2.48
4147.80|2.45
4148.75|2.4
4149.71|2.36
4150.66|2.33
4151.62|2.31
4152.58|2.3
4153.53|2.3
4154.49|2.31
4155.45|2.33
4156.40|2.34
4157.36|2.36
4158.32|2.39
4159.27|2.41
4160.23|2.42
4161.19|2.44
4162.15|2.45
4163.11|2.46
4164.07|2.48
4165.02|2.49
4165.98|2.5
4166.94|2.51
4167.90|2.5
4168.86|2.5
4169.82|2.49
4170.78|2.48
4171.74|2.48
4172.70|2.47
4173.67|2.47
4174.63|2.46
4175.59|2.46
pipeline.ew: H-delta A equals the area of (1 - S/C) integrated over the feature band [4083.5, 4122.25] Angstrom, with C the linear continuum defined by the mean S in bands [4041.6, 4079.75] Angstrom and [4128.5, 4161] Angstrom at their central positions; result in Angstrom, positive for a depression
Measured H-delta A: 0.13 Angstrom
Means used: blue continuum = 2.66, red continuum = 2.43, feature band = 2.54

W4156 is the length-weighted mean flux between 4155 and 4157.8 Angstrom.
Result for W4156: 2.35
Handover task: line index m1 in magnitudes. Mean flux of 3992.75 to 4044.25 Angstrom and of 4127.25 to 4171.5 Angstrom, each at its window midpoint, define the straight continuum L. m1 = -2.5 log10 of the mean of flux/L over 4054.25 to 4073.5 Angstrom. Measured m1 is -0.04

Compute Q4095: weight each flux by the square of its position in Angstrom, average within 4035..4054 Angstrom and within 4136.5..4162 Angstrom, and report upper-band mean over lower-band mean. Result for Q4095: 1.0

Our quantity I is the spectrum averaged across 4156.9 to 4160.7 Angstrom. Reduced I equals 2.4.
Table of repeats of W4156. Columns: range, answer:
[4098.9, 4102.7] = 2.5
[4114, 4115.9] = 2.48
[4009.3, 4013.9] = 2.72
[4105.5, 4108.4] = 2.43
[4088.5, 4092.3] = 2.63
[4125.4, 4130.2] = 2.65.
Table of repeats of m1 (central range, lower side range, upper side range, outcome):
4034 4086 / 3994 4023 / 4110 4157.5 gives -0.02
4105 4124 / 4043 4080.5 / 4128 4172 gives 0.02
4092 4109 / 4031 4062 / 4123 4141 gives 0.02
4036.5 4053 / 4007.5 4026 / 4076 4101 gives 0.01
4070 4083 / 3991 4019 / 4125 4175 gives -0.02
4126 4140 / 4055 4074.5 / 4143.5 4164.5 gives -0.02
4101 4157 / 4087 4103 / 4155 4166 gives 0.01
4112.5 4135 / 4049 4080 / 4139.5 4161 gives -0.04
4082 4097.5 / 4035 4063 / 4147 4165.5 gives -0.03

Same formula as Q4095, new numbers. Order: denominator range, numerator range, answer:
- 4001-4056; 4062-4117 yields 0.99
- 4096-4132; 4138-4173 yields 0.98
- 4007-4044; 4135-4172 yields 0.97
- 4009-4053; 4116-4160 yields 0.98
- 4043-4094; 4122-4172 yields 0.97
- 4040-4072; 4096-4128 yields 0.98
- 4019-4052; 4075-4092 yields 1.01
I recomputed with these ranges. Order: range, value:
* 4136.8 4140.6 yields 2.41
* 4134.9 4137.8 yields 2.4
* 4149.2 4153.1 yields 2.32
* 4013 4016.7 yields 2.74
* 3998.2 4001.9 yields 2.64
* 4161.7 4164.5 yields 2.46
